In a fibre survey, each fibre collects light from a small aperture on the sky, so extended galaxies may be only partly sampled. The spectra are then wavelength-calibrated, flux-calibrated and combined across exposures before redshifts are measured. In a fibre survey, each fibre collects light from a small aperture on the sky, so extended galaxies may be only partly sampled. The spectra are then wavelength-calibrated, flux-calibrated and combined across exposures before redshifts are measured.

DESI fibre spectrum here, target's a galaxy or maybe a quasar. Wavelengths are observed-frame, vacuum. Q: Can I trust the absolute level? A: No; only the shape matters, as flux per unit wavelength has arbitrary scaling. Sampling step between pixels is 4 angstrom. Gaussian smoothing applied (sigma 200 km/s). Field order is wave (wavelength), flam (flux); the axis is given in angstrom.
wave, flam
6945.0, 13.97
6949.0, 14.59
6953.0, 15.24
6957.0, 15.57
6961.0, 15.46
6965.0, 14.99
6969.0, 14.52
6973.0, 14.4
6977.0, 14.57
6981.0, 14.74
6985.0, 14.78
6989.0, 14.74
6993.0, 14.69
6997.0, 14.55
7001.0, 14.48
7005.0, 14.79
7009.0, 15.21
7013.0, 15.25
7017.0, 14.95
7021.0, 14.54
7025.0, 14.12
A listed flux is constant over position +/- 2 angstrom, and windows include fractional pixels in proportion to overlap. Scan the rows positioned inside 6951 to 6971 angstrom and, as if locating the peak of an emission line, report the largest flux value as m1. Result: 15.57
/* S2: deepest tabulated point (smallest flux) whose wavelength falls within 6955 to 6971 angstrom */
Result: 14.52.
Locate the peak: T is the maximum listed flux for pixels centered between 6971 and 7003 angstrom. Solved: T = 14.78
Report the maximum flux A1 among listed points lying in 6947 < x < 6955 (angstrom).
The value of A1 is 15.24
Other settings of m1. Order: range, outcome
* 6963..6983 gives 14.99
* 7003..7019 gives 15.25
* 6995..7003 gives 14.55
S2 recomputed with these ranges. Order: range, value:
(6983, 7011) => 14.48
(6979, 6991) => 14.74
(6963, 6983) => 14.4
